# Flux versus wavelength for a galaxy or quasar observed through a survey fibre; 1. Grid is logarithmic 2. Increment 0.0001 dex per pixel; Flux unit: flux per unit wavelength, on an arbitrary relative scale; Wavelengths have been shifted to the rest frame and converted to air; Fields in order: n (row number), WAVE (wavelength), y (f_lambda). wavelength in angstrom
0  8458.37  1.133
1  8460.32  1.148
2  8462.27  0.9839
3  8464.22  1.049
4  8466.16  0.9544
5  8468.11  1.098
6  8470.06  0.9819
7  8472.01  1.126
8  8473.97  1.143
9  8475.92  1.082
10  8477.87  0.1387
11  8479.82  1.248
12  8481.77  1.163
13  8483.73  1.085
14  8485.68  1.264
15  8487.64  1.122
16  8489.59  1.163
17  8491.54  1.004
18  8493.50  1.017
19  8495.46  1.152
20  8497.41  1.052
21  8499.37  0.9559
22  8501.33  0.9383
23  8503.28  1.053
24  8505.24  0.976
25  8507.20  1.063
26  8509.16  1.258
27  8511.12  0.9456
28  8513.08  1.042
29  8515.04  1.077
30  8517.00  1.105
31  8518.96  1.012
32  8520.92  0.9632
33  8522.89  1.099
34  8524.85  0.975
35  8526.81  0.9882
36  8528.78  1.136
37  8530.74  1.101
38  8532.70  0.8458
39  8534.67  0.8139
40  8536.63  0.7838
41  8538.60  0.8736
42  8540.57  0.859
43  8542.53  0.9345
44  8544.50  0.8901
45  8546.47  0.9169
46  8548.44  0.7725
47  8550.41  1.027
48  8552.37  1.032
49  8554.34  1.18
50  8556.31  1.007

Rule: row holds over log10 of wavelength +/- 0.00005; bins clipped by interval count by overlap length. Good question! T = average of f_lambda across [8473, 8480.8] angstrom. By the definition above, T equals 0.904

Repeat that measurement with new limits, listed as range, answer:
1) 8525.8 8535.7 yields 0.976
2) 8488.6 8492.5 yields 1.09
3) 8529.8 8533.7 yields 0.971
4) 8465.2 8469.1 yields 1.03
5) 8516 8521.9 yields 1.03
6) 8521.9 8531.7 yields 1.06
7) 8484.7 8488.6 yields 1.19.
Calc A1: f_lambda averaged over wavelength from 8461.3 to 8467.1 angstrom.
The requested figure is 0.997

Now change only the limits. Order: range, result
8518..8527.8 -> 1.01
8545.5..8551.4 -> 0.907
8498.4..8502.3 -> 0.946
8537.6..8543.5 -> 0.889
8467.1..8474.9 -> 1.09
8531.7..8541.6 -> 0.837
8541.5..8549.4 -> 0.879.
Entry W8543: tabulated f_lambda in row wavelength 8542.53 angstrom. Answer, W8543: 0.9345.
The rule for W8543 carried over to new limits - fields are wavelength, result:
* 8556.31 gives 1.007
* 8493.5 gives 1.017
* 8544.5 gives 0.8901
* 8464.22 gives 1.049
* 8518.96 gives 1.012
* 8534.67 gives 0.8139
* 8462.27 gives 0.9839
